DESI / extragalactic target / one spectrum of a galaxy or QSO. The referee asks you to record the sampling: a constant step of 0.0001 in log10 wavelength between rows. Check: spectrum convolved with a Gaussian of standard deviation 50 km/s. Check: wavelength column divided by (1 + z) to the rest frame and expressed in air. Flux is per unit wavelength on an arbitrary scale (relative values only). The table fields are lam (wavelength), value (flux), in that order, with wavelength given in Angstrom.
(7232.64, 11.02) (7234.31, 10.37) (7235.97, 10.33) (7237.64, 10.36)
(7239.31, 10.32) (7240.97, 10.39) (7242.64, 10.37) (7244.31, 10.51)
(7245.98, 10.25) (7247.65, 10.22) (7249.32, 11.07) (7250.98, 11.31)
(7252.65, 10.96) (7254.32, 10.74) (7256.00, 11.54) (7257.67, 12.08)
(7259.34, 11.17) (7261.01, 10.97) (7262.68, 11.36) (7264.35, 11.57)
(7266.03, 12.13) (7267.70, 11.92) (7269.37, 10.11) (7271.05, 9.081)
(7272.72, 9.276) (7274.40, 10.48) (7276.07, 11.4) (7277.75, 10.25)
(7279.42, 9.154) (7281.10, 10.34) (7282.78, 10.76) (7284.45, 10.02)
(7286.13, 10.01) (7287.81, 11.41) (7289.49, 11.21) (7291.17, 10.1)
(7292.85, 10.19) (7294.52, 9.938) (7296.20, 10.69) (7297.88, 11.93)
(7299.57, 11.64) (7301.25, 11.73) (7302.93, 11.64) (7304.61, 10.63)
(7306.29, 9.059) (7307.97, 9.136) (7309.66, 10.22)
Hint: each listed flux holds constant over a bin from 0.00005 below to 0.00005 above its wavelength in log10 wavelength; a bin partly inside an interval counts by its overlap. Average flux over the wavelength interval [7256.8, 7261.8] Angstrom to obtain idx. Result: 11.4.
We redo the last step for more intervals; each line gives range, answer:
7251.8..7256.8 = 11.1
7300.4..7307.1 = 10.8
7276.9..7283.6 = 10.1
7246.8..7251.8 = 10.9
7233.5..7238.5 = 10.4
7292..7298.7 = 10.7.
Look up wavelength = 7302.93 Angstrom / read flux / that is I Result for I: 11.64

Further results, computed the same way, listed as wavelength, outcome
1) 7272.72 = 9.276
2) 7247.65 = 10.22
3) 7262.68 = 11.36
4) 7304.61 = 10.63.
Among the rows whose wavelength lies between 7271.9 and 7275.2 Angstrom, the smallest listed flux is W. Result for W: 9.276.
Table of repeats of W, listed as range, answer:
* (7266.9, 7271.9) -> 9.081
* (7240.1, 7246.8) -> 10.25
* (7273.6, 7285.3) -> 9.154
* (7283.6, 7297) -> 9.938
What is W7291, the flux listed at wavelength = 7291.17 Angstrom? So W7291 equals 10.1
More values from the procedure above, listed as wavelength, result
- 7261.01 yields 10.97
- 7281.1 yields 10.34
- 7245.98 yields 10.25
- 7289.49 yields 11.21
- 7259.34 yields 11.17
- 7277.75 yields 10.25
